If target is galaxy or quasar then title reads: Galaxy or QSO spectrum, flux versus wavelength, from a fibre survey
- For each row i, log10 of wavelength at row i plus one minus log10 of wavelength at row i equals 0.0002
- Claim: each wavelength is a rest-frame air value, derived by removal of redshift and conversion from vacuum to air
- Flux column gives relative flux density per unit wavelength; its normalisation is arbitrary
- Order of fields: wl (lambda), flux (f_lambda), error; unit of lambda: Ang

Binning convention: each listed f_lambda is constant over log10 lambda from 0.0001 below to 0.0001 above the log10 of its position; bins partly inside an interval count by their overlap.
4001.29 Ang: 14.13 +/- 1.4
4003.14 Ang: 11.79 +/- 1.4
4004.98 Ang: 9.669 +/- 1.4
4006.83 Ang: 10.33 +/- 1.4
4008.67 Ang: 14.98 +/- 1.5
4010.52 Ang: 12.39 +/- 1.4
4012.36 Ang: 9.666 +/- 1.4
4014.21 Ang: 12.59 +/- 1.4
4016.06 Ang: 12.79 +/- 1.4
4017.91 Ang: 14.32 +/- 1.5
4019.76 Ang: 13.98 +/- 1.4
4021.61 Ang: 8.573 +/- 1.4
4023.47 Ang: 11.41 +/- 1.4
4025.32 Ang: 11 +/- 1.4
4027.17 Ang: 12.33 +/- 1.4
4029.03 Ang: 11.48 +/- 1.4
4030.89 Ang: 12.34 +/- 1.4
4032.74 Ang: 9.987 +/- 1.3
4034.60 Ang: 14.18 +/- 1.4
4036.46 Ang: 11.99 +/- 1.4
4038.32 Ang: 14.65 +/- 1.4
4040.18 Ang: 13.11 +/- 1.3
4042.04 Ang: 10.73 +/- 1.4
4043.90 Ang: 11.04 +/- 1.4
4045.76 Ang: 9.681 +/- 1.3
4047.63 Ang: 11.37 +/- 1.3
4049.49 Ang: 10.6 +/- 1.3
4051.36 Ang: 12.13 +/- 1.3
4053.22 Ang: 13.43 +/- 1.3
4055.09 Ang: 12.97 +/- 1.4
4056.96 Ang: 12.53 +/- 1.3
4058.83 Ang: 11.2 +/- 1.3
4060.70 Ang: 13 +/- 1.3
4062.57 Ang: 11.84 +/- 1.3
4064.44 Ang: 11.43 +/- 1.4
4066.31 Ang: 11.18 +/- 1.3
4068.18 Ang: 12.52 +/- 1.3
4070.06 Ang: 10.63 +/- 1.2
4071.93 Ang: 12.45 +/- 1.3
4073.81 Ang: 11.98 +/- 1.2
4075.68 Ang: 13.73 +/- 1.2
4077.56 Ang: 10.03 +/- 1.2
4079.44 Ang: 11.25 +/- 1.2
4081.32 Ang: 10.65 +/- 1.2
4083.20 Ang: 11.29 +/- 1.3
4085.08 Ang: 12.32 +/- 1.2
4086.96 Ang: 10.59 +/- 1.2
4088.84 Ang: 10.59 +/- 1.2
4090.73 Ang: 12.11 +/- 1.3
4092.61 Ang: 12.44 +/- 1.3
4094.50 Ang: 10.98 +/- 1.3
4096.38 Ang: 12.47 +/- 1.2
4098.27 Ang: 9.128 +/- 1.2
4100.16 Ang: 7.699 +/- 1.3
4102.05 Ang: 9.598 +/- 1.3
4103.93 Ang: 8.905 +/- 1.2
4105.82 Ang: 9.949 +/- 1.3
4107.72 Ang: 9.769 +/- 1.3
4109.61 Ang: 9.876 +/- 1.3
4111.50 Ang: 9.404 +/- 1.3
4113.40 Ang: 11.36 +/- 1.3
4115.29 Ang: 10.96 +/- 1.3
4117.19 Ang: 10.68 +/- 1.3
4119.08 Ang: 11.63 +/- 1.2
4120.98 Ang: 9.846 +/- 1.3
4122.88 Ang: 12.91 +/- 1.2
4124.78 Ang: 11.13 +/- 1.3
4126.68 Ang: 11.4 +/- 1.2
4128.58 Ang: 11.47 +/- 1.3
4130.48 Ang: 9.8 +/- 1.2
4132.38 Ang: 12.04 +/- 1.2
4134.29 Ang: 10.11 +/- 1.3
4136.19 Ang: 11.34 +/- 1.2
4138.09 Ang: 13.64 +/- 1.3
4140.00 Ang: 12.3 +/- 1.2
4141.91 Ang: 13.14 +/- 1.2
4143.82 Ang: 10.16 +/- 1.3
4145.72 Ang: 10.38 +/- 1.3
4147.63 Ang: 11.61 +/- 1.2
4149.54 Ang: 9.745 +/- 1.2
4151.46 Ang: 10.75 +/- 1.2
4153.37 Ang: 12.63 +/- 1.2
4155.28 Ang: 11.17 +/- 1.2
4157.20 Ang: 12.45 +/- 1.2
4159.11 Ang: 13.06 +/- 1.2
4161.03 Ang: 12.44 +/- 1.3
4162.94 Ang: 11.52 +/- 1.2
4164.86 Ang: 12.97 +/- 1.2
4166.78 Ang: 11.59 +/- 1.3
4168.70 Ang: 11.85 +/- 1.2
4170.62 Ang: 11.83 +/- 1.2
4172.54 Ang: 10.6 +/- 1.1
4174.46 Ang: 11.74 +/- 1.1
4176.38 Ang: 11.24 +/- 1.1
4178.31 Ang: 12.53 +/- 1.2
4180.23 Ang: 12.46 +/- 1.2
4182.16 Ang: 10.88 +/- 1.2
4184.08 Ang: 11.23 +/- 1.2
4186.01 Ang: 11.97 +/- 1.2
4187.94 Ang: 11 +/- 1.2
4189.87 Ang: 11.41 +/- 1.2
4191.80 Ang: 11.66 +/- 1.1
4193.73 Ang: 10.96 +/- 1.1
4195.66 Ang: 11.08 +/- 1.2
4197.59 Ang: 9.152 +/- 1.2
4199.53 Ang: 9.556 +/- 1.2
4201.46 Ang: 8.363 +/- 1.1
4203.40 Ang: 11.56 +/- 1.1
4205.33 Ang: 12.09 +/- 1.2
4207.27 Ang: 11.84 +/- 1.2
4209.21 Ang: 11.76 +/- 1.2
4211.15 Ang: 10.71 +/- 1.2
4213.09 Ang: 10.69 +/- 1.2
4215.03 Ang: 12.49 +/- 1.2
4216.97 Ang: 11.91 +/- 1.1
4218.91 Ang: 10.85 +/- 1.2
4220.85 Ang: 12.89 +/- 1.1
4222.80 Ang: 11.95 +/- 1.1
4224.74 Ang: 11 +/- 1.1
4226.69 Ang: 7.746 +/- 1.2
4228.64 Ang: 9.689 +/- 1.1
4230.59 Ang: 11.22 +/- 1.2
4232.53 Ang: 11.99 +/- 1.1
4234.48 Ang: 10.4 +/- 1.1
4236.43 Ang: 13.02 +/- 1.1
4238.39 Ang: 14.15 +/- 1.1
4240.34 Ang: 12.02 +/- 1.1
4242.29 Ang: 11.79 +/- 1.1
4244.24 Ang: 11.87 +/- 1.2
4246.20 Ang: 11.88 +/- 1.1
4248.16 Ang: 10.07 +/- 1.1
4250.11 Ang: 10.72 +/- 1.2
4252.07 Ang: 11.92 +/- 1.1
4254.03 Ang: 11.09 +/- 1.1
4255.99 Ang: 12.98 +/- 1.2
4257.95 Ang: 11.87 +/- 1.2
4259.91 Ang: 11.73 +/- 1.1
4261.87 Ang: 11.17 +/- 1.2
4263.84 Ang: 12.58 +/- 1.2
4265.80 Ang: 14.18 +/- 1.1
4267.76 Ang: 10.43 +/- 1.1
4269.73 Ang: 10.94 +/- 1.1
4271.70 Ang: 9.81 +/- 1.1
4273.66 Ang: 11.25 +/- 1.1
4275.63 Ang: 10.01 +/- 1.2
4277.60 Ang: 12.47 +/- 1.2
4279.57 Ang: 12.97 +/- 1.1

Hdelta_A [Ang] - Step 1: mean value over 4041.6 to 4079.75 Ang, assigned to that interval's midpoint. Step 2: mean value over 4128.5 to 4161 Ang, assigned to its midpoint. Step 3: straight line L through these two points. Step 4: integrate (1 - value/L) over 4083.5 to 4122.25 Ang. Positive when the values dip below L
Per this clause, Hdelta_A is 3.6 Ang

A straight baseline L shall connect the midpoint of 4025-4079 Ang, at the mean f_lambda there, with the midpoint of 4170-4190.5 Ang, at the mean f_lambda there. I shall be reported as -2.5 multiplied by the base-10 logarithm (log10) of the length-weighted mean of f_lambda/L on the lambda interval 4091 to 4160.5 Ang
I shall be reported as 0.06 mag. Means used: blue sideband 11.9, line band 11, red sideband 11.5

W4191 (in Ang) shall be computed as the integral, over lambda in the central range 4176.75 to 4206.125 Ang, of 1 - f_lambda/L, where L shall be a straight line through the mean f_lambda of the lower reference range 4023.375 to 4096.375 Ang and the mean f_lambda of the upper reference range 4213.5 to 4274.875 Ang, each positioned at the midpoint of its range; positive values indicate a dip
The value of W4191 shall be 1.4 Ang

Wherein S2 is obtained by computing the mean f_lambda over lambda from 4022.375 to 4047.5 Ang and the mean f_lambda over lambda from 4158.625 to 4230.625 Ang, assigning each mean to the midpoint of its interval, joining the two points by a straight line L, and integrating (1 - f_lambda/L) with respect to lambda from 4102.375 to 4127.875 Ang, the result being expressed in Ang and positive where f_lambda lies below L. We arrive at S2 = 2.11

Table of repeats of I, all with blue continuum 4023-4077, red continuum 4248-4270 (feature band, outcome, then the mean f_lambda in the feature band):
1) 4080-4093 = 0.05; 11.4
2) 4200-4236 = 0.07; 11.1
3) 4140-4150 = 0.06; 11.2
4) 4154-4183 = -0.01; 11.9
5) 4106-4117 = 0.16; 10.3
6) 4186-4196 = 0.05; 11.3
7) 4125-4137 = 0.08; 11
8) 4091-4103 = 0.14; 10.5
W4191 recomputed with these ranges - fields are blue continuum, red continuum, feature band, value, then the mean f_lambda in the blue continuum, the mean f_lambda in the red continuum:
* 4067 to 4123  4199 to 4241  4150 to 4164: -1.1 Ang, 10.9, 11.3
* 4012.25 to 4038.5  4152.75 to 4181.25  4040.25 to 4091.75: 1.8 Ang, 12.1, 12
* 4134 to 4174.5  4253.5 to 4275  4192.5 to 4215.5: 1.7 Ang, 11.7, 11.6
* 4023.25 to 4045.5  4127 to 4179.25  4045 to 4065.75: 0.1 Ang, 12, 11.6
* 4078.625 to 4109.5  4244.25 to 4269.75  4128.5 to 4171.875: -2.7 Ang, 10.6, 11.7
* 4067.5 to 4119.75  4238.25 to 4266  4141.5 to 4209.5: 0.1 Ang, 10.9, 11.9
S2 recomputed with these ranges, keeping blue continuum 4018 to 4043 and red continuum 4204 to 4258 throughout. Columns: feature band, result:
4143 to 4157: 0.9 Ang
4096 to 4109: 2.6 Ang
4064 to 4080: 0.3 Ang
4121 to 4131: 0.5 Ang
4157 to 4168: -0.6 Ang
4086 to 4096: 0.4 Ang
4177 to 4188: -0.1 Ang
